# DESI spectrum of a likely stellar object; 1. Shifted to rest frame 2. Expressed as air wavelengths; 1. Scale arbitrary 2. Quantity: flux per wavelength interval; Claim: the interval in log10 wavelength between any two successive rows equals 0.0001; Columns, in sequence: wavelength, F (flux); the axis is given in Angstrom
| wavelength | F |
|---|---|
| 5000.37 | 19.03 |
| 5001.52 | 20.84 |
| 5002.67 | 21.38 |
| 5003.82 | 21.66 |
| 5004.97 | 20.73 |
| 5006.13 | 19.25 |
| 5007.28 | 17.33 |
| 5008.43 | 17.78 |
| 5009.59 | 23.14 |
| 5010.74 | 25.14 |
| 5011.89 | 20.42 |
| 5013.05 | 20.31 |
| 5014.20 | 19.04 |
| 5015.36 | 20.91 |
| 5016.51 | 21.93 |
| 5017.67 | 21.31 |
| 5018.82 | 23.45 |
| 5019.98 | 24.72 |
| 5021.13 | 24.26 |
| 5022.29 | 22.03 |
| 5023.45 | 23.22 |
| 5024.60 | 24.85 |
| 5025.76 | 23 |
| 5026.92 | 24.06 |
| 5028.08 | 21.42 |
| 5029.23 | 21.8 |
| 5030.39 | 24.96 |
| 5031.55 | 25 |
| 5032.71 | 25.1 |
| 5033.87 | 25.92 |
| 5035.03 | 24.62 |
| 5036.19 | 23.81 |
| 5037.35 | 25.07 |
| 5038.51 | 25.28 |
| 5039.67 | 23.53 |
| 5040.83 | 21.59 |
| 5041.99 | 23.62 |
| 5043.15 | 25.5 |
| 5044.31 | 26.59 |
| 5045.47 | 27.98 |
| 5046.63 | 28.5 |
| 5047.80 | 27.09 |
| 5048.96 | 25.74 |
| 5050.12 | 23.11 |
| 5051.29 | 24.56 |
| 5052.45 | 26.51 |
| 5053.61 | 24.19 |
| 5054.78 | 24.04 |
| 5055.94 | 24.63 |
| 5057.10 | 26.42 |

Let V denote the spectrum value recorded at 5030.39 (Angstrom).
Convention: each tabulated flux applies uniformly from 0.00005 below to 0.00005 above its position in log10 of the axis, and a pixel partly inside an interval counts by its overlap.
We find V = 24.96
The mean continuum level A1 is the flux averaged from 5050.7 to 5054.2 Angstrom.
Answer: 25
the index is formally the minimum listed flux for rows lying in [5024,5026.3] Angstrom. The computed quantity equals 23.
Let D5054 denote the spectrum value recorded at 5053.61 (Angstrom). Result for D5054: 24.19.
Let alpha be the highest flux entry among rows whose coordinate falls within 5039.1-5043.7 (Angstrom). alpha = 25.5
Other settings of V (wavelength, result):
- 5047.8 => 27.09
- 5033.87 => 25.92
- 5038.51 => 25.28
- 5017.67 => 21.31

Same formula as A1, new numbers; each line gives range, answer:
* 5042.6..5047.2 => 27.2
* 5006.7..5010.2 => 19.5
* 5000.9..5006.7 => 20.8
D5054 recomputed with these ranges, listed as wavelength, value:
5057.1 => 26.42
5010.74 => 25.14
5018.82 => 23.45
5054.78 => 24.04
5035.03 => 24.62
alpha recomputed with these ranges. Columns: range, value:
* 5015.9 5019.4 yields 23.45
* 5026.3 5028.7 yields 24.06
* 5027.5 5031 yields 24.96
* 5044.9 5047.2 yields 28.5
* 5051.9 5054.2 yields 26.51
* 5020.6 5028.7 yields 24.85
